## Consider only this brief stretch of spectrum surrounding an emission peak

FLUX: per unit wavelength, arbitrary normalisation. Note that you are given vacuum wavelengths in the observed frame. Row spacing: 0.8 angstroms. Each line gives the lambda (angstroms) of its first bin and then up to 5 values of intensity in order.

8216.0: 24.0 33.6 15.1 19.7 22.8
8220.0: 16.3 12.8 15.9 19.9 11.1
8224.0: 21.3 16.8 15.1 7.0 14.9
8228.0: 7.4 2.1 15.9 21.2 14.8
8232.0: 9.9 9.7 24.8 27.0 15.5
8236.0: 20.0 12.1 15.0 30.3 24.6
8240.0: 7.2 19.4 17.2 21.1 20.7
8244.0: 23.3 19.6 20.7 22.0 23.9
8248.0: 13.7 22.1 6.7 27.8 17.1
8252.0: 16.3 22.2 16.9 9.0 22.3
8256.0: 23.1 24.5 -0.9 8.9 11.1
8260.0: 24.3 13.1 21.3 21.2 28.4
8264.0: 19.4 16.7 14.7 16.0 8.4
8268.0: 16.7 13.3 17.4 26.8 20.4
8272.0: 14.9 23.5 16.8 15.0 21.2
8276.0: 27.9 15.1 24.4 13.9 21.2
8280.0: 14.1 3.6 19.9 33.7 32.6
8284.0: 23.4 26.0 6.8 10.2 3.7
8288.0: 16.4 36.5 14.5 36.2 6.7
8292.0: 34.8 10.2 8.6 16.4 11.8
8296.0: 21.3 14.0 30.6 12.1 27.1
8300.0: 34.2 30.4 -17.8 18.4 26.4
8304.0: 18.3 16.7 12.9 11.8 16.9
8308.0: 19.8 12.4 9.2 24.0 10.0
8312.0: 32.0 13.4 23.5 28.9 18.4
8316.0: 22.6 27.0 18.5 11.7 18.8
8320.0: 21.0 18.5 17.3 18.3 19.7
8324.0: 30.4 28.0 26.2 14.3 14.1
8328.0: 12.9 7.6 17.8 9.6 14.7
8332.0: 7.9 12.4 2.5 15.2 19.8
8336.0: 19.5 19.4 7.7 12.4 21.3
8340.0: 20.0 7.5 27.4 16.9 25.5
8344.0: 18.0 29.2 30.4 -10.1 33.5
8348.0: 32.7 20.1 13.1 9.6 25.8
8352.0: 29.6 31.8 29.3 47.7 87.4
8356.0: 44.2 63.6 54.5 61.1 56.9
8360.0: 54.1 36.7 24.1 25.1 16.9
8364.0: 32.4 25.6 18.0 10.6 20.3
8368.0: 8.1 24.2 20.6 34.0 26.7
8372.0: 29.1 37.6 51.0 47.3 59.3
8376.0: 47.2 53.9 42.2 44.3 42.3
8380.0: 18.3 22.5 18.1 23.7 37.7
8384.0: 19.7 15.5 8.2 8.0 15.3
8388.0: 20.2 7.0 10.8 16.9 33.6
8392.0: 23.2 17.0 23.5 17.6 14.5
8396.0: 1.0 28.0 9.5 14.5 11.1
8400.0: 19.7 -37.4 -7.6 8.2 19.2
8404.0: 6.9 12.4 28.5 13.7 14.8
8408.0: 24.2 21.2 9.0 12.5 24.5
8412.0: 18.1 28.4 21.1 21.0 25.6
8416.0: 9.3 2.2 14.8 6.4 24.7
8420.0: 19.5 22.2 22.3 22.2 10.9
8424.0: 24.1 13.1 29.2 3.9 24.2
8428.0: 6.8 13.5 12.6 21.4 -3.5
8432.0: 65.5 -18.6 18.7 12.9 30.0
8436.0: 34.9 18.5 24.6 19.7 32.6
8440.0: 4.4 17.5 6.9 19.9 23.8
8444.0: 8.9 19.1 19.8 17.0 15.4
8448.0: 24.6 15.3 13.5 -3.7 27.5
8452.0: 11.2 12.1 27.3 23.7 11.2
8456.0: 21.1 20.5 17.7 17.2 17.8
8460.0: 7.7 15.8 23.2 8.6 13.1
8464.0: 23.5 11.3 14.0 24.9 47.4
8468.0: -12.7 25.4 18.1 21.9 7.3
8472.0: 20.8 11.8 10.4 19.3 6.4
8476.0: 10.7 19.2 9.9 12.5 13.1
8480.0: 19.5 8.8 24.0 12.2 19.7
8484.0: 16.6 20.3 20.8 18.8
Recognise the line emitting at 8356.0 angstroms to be [S II] 6716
